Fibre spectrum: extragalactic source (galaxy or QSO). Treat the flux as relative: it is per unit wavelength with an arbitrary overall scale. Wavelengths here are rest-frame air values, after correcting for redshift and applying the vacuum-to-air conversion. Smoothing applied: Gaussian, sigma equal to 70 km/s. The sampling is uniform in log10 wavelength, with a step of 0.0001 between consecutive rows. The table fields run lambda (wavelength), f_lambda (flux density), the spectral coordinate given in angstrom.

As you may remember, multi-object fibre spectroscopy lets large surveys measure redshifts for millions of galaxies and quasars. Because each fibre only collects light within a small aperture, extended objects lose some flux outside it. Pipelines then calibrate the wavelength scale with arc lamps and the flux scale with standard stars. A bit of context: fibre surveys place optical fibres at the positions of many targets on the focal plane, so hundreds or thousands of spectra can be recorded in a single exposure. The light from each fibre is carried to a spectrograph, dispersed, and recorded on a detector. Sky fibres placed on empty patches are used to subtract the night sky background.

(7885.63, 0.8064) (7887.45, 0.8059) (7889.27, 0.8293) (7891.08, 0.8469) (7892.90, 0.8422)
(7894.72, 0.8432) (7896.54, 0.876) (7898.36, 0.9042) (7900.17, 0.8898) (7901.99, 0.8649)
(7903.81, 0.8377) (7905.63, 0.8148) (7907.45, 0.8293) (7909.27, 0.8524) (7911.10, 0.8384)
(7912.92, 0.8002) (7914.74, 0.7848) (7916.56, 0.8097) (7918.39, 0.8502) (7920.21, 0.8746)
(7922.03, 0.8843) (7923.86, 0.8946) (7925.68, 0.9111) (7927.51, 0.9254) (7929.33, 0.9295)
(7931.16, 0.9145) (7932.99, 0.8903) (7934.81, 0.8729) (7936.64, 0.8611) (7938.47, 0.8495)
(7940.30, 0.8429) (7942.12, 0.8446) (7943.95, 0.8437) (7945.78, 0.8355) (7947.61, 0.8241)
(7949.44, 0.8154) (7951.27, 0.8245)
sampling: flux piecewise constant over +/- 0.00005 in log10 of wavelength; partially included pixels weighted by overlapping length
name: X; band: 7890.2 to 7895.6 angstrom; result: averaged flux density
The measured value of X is 0.843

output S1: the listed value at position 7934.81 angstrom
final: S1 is 0.8729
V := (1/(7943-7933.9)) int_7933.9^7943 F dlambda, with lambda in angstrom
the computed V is 0.855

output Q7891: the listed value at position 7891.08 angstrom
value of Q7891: 0.8469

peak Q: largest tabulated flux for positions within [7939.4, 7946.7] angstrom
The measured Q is 0.8446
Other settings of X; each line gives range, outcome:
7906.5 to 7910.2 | 0.839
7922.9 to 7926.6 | 0.901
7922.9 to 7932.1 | 0.914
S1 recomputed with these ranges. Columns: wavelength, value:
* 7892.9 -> 0.8422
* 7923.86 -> 0.8946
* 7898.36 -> 0.9042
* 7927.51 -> 0.9254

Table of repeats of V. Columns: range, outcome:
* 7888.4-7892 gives 0.839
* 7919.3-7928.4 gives 0.898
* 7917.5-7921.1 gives 0.863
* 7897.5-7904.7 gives 0.875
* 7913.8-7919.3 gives 0.815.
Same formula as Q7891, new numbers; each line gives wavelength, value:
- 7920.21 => 0.8746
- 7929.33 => 0.9295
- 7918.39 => 0.8502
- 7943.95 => 0.8437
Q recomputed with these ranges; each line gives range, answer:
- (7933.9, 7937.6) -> 0.8729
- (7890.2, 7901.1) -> 0.9042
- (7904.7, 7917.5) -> 0.8524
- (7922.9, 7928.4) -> 0.9254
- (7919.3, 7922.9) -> 0.8843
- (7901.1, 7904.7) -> 0.8649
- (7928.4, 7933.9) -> 0.9295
